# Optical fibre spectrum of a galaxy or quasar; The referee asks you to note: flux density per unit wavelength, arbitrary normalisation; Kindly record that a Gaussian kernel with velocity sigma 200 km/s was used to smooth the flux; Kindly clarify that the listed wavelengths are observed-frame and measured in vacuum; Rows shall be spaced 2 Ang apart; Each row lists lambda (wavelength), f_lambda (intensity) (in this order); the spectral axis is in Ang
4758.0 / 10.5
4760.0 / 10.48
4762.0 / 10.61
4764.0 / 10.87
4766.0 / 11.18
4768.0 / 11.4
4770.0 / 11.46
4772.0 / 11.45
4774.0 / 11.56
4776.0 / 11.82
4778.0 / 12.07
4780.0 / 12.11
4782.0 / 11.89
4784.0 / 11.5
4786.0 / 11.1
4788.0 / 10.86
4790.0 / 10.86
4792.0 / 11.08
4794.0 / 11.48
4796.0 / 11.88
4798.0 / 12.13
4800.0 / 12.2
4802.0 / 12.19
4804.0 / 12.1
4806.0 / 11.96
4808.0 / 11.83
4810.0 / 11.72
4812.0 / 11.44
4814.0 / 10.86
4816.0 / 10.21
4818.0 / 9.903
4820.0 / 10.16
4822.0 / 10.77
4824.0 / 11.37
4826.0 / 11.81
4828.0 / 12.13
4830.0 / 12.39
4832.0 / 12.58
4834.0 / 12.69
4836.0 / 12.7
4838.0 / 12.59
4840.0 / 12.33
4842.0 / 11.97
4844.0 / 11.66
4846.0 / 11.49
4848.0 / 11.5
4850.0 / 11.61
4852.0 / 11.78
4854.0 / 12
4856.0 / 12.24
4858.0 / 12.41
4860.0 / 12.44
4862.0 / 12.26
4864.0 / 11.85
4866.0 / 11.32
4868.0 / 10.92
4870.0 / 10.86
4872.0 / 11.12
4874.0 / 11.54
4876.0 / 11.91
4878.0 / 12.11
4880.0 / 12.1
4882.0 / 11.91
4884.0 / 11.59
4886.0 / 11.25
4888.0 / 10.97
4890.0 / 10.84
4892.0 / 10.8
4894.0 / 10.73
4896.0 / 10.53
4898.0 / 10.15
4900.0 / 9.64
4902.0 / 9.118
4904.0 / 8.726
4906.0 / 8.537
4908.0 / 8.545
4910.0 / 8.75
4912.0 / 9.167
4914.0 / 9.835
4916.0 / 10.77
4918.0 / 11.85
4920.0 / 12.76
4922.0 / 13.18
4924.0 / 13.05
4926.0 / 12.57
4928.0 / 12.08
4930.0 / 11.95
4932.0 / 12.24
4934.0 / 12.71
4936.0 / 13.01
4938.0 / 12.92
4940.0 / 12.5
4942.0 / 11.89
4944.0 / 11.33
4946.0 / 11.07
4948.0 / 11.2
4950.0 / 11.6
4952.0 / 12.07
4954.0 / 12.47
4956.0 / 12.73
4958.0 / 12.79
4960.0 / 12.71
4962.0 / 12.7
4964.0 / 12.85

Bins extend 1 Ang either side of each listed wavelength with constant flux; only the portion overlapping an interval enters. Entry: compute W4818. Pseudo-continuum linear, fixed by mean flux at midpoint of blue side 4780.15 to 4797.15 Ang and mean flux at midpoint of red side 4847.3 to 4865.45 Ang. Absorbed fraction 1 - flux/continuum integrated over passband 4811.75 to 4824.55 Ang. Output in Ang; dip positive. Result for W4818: 1.1 Ang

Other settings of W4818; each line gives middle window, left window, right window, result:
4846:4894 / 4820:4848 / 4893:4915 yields -4.33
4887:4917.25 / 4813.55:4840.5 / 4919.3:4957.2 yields 5.61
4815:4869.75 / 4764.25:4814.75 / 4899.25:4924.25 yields -3.65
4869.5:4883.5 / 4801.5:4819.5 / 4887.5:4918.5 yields -1.89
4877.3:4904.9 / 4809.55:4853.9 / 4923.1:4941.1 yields 3.24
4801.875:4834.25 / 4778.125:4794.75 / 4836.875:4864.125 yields 0.58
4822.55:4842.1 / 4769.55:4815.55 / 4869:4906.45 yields -1.67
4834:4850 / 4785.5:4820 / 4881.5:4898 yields -1.21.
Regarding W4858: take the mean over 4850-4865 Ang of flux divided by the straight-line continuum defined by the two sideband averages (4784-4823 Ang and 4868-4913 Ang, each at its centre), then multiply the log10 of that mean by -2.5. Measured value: -0.123 mag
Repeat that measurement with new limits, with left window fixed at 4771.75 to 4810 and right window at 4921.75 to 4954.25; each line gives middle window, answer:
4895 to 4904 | 0.23 mag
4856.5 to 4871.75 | 0.02 mag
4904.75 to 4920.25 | 0.22 mag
